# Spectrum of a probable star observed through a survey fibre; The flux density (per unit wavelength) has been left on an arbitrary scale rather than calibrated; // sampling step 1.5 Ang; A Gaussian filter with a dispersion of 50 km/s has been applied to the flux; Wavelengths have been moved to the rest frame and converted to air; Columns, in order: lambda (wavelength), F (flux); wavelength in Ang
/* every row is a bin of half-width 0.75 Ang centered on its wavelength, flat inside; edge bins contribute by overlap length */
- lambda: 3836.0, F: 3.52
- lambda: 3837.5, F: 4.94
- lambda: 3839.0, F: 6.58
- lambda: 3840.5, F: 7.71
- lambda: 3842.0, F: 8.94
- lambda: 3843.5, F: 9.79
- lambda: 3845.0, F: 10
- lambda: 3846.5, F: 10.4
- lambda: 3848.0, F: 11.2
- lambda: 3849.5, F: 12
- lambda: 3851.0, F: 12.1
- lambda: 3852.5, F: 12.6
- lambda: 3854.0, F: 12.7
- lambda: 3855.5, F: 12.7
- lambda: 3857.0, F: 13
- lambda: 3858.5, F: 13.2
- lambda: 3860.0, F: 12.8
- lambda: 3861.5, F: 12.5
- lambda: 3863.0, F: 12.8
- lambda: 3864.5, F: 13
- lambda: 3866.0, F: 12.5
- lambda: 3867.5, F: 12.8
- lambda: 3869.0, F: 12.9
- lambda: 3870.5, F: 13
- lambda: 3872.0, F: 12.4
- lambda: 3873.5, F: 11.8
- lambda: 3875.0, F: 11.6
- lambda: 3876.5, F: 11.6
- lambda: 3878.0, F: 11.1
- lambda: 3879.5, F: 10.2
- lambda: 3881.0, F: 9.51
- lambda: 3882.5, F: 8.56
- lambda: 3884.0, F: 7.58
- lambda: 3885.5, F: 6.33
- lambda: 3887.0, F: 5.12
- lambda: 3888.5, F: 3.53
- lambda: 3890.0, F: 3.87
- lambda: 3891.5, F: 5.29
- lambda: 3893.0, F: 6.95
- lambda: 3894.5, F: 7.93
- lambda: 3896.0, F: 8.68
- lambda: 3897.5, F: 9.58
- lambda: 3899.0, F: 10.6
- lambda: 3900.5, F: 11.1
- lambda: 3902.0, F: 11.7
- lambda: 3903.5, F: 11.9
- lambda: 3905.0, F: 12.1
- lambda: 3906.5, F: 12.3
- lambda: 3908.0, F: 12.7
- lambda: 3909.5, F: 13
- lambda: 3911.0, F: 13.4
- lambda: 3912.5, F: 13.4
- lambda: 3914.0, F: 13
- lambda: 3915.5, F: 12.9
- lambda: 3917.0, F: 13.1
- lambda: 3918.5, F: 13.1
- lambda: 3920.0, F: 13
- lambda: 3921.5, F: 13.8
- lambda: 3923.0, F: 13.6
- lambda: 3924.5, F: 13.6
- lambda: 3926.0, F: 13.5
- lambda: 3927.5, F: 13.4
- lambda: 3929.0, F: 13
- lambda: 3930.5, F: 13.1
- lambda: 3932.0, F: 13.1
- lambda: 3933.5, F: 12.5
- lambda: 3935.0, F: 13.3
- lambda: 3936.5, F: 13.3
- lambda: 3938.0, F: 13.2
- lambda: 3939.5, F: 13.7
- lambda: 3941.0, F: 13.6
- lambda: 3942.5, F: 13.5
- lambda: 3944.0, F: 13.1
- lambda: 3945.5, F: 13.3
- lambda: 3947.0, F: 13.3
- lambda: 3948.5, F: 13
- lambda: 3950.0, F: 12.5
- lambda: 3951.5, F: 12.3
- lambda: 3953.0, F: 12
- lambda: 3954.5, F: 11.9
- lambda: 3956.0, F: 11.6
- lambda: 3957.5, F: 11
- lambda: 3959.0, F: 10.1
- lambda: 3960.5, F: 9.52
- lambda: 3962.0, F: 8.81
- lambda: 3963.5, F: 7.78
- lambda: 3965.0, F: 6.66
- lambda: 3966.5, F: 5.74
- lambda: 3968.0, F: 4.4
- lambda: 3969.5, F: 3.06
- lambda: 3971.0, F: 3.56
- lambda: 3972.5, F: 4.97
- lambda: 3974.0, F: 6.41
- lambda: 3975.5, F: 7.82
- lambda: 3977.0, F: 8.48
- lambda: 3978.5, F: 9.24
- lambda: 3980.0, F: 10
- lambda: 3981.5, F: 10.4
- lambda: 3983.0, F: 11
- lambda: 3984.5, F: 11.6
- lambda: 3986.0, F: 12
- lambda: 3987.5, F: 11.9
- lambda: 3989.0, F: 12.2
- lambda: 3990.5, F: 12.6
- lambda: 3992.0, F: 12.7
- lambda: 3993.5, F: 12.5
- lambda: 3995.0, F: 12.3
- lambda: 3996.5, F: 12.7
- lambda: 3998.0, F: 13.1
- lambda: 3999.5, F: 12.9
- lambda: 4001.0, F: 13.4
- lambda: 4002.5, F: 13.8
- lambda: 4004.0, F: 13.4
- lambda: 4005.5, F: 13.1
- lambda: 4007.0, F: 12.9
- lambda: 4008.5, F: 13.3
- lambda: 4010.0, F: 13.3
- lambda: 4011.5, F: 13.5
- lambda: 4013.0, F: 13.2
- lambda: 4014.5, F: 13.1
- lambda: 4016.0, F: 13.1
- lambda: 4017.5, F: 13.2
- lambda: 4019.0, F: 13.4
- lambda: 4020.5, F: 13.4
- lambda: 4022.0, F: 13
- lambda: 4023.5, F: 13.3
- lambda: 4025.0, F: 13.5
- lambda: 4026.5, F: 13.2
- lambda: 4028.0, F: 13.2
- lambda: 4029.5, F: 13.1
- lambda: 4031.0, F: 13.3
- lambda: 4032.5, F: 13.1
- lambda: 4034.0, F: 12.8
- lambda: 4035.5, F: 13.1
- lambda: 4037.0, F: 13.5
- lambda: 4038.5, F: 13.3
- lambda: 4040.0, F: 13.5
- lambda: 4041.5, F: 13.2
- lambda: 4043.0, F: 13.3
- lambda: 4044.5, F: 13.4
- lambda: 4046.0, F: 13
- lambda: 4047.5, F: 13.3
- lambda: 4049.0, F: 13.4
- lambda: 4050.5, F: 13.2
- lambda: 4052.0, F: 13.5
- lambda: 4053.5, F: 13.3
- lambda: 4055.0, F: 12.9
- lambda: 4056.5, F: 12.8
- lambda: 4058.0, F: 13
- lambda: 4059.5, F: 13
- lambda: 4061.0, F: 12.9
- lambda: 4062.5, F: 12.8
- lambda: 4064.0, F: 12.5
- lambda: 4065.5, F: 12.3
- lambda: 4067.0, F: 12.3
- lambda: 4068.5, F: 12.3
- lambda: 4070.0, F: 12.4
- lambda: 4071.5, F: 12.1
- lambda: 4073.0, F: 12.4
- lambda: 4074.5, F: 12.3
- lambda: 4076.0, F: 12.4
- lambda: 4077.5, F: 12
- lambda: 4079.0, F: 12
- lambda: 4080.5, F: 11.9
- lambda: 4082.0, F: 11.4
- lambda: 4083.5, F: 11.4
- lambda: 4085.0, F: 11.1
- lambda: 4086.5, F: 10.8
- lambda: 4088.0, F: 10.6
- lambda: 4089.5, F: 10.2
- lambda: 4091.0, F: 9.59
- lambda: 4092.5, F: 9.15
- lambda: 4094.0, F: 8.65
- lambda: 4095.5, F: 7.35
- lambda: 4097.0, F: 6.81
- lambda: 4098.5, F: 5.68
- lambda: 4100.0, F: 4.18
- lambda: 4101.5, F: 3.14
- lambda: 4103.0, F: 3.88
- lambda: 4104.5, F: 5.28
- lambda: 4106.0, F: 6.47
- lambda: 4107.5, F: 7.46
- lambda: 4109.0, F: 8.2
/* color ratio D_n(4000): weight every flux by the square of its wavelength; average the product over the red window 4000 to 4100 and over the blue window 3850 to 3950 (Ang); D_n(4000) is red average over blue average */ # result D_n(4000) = 1.13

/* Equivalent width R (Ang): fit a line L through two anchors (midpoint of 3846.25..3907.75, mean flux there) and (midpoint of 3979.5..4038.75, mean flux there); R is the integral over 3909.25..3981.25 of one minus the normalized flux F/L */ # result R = 3.2 Ang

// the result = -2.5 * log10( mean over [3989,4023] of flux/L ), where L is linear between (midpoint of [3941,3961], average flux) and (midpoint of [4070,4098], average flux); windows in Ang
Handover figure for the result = -0.13 mag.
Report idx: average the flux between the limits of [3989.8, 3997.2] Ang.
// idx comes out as 12.6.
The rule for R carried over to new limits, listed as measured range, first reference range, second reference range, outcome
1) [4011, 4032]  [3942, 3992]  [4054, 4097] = -5.0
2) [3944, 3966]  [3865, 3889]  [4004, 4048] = 1.4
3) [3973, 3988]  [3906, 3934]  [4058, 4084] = 3.5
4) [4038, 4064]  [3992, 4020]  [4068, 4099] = -3.3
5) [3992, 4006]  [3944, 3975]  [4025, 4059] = -2.4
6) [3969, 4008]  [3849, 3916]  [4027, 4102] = 2.1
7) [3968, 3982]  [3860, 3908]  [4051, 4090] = 5.3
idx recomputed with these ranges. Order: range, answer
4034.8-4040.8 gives 13.4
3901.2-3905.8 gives 11.9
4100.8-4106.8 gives 4.73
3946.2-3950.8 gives 12.9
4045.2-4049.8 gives 13.2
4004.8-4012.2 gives 13.2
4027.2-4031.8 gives 13.2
